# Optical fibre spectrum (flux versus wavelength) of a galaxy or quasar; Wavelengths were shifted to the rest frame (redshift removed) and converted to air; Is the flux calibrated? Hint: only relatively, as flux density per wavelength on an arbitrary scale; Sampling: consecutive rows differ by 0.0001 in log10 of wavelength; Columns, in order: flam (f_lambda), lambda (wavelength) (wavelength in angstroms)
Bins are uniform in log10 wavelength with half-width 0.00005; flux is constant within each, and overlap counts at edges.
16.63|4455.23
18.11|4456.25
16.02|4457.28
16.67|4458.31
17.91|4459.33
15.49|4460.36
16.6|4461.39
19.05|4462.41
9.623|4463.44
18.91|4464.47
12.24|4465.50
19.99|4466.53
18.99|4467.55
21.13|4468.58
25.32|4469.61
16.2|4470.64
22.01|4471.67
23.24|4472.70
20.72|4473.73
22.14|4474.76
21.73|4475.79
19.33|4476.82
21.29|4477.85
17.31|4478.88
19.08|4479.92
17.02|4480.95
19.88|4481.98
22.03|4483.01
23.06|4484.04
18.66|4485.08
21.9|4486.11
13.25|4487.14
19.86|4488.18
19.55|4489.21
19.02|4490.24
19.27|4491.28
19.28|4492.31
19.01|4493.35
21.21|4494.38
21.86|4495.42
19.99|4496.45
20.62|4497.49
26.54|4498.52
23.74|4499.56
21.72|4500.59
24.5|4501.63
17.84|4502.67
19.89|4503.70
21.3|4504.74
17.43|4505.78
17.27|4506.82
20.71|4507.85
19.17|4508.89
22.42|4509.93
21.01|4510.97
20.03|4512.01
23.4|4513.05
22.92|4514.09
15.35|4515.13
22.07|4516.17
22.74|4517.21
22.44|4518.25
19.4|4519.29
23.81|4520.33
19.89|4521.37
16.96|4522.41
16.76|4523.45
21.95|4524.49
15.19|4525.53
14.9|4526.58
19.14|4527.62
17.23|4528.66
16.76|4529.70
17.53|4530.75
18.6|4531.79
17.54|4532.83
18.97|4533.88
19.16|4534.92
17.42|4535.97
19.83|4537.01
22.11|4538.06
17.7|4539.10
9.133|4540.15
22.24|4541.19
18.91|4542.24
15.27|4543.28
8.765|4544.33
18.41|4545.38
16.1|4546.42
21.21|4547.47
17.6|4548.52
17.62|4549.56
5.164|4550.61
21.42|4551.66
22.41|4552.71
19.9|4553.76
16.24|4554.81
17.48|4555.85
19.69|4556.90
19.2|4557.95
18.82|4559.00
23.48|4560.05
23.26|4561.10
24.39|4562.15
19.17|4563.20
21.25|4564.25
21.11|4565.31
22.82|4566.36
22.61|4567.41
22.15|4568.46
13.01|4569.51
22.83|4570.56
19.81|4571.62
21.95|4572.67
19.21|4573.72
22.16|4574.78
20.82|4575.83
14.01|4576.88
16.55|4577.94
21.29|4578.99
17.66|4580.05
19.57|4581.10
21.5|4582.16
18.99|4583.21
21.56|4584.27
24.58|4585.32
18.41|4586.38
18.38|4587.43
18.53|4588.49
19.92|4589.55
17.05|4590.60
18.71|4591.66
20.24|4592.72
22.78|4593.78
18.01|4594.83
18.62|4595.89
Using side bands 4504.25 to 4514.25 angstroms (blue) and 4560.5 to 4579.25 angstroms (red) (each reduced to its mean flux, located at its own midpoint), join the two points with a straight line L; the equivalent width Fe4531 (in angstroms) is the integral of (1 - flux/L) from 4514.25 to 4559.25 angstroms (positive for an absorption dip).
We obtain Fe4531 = 5.1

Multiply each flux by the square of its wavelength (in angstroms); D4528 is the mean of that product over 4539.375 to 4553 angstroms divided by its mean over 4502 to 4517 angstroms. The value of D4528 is 0.8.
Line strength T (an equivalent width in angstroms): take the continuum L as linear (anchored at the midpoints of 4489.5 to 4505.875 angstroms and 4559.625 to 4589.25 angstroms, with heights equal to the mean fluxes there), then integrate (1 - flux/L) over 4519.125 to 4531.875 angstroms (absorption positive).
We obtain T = 1.50 angstroms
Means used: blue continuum 20.9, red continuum 20.4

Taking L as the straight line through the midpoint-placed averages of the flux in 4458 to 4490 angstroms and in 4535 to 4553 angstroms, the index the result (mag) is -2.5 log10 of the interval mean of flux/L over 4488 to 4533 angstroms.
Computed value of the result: -0.11 mag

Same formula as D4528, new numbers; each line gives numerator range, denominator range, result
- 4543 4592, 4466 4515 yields 0.97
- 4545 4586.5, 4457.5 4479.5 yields 1.09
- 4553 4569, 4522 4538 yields 1.17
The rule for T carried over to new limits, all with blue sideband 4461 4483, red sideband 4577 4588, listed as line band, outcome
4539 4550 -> 1.6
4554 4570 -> -0.6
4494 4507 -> -1.2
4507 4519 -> -1.0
